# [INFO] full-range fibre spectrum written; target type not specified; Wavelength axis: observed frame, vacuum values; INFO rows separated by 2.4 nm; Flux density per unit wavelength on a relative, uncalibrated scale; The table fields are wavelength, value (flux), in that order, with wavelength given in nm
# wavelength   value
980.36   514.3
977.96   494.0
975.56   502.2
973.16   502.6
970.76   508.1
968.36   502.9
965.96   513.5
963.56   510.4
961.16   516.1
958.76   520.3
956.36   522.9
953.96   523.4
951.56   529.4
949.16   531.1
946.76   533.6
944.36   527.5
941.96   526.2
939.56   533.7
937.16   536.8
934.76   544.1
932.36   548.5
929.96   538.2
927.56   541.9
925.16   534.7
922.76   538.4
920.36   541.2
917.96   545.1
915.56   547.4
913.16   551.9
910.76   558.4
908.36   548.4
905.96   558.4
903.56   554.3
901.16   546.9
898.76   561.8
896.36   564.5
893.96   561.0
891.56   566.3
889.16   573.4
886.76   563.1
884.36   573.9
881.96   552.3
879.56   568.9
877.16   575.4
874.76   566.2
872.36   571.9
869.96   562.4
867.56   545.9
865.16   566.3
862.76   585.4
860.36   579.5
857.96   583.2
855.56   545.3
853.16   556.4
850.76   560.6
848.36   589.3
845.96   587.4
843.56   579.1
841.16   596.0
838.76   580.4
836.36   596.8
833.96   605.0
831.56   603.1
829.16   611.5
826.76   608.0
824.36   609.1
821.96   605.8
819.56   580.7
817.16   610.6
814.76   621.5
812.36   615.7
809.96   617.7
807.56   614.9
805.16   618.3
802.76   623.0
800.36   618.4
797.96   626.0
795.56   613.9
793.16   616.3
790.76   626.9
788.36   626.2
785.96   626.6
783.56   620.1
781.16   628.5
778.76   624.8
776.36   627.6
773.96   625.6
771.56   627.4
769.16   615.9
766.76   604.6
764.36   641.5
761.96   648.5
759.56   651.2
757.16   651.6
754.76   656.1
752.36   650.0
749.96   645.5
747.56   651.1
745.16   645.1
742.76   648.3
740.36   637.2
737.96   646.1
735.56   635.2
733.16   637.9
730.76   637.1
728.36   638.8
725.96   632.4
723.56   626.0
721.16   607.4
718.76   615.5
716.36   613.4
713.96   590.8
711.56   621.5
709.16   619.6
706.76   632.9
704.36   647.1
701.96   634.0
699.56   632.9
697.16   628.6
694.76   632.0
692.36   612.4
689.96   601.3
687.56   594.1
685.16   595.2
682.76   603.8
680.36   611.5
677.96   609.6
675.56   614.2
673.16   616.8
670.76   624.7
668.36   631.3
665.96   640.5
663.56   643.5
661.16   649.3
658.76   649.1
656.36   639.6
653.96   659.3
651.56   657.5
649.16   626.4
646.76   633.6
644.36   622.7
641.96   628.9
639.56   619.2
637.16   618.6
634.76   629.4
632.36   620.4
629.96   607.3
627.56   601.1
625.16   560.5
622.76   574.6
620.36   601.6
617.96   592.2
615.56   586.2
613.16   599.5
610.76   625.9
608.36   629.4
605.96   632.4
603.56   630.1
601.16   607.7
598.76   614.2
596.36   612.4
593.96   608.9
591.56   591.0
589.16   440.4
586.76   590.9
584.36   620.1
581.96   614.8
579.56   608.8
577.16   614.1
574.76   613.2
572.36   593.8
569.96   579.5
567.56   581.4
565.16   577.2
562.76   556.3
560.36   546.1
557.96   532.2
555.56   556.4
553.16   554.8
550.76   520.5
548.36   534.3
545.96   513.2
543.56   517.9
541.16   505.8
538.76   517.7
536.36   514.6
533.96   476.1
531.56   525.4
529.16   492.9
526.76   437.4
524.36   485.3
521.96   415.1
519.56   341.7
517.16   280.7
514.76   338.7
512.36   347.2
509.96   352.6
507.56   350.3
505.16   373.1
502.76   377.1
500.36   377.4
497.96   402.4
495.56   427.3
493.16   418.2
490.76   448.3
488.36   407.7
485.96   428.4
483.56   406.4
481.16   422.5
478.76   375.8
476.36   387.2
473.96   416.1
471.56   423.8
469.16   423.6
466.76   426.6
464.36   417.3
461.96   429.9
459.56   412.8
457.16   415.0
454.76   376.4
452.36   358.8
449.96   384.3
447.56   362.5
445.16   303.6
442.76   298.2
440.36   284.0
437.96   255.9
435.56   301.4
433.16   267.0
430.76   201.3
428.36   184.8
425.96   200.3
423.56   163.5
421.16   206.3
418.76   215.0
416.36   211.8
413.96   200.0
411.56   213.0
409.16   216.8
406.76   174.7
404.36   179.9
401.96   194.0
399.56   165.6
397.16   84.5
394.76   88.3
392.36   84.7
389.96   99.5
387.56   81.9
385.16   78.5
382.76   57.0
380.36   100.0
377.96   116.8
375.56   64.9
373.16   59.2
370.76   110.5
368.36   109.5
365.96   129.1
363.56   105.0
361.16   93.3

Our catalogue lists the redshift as 0.000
